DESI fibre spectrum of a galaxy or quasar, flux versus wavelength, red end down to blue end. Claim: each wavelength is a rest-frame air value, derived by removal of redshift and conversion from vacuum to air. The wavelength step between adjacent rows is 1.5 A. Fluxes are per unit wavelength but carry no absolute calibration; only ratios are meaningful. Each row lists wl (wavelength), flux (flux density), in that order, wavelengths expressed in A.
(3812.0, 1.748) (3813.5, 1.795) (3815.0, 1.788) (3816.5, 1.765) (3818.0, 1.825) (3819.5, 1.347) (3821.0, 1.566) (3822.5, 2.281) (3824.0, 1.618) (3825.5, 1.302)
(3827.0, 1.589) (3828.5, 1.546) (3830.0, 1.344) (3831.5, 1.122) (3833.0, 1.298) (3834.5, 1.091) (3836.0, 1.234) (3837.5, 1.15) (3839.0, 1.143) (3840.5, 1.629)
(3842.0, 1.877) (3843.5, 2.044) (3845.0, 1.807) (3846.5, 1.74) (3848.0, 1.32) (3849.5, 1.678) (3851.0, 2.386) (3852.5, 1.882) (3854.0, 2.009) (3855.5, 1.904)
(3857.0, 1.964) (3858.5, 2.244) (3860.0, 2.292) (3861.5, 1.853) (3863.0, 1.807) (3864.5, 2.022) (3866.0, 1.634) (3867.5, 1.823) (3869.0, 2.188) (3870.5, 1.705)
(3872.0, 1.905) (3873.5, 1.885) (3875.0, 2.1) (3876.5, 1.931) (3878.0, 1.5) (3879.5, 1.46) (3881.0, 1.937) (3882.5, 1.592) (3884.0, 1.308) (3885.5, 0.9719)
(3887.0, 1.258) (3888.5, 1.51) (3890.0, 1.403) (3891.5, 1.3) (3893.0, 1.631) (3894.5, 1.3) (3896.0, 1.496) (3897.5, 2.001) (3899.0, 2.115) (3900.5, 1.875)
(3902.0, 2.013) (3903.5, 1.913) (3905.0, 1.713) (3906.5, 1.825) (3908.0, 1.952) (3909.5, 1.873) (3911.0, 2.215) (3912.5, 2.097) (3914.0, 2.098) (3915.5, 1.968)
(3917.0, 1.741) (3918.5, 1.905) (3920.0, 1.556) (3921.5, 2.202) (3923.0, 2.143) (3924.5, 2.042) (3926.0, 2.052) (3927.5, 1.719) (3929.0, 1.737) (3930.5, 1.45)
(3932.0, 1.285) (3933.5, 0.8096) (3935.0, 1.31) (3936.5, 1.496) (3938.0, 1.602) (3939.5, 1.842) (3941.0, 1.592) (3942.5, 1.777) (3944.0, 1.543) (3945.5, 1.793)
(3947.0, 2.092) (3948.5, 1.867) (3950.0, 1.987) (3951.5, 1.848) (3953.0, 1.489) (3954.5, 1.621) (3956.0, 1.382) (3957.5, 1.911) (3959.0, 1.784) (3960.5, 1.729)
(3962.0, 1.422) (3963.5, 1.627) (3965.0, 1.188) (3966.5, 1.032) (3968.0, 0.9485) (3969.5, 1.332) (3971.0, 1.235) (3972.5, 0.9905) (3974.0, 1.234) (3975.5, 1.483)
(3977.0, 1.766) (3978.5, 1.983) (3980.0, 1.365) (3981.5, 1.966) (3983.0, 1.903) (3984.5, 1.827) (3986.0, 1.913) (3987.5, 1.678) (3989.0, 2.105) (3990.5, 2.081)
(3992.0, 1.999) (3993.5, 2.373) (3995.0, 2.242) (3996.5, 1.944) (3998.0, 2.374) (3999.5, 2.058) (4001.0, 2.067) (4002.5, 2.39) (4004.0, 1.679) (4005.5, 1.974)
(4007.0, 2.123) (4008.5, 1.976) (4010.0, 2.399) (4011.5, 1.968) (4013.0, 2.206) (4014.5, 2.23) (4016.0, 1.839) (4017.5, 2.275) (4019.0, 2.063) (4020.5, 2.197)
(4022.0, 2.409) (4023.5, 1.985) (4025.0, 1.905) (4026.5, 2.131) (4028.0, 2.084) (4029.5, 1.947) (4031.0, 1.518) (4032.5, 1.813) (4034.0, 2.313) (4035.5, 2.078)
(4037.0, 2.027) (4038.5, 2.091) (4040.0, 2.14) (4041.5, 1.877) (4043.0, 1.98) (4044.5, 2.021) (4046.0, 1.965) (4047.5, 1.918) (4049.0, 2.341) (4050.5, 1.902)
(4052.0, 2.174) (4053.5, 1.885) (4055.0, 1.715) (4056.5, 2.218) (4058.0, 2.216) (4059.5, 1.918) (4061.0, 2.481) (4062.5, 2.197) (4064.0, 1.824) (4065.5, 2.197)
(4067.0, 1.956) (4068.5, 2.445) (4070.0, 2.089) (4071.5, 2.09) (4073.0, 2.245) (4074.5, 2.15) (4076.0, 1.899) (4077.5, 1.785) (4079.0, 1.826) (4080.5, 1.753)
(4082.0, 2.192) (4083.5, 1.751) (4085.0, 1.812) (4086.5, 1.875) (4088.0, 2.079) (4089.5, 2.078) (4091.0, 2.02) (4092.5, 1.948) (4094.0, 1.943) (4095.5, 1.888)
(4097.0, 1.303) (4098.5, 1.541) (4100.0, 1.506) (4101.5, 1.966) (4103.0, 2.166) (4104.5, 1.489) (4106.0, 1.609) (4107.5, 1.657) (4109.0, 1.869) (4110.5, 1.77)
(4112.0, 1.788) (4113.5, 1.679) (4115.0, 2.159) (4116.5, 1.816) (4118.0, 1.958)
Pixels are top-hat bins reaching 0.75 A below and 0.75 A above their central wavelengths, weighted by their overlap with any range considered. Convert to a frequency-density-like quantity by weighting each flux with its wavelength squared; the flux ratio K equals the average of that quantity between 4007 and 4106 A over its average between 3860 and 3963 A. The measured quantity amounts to 1.24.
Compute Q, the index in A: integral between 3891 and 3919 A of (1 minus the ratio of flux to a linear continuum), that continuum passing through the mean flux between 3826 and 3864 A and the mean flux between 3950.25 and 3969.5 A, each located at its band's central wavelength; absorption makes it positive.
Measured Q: -4.6 A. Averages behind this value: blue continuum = 1.68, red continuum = 1.5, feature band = 1.85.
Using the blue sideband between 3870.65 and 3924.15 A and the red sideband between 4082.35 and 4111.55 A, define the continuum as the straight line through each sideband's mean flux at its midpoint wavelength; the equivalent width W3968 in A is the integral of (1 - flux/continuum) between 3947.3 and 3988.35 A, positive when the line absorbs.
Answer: 4.6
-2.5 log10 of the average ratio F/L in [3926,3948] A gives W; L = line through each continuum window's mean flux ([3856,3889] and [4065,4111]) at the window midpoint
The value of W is 0.14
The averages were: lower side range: 1.77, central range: 1.59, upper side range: 1.9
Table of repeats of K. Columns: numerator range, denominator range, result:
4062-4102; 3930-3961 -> 1.27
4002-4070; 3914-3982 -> 1.33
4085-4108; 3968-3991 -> 1.17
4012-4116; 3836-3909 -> 1.25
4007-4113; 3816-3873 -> 1.29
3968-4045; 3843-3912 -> 1.16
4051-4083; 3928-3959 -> 1.34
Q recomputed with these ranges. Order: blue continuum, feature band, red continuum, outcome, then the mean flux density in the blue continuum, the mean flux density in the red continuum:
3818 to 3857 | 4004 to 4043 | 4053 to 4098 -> -3.0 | 1.61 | 1.99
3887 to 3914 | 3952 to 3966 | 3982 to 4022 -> 2.7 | 1.77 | 2.08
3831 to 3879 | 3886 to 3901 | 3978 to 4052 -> 2.1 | 1.76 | 2.04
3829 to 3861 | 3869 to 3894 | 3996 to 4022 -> 2.4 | 1.67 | 2.11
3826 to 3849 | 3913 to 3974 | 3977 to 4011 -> 6.7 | 1.46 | 2.01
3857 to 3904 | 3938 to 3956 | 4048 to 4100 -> 0.8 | 1.74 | 1.98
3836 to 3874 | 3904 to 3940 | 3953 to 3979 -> -4.0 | 1.82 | 1.45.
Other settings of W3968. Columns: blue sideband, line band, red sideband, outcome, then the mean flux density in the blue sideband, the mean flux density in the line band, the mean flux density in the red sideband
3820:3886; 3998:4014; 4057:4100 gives -1.8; 1.7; 2.1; 1.98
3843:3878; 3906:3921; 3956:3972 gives -2.5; 1.91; 1.93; 1.41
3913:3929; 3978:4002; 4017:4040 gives 0.2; 1.94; 2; 2.06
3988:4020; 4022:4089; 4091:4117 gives -3.0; 2.11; 2.02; 1.78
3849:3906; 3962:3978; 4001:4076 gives 5.3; 1.78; 1.3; 2.07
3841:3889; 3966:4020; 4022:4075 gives 3.1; 1.8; 1.87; 2.06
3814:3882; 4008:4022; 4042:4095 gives -1.4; 1.72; 2.15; 2.02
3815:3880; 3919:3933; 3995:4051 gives 0.7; 1.72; 1.78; 2.06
